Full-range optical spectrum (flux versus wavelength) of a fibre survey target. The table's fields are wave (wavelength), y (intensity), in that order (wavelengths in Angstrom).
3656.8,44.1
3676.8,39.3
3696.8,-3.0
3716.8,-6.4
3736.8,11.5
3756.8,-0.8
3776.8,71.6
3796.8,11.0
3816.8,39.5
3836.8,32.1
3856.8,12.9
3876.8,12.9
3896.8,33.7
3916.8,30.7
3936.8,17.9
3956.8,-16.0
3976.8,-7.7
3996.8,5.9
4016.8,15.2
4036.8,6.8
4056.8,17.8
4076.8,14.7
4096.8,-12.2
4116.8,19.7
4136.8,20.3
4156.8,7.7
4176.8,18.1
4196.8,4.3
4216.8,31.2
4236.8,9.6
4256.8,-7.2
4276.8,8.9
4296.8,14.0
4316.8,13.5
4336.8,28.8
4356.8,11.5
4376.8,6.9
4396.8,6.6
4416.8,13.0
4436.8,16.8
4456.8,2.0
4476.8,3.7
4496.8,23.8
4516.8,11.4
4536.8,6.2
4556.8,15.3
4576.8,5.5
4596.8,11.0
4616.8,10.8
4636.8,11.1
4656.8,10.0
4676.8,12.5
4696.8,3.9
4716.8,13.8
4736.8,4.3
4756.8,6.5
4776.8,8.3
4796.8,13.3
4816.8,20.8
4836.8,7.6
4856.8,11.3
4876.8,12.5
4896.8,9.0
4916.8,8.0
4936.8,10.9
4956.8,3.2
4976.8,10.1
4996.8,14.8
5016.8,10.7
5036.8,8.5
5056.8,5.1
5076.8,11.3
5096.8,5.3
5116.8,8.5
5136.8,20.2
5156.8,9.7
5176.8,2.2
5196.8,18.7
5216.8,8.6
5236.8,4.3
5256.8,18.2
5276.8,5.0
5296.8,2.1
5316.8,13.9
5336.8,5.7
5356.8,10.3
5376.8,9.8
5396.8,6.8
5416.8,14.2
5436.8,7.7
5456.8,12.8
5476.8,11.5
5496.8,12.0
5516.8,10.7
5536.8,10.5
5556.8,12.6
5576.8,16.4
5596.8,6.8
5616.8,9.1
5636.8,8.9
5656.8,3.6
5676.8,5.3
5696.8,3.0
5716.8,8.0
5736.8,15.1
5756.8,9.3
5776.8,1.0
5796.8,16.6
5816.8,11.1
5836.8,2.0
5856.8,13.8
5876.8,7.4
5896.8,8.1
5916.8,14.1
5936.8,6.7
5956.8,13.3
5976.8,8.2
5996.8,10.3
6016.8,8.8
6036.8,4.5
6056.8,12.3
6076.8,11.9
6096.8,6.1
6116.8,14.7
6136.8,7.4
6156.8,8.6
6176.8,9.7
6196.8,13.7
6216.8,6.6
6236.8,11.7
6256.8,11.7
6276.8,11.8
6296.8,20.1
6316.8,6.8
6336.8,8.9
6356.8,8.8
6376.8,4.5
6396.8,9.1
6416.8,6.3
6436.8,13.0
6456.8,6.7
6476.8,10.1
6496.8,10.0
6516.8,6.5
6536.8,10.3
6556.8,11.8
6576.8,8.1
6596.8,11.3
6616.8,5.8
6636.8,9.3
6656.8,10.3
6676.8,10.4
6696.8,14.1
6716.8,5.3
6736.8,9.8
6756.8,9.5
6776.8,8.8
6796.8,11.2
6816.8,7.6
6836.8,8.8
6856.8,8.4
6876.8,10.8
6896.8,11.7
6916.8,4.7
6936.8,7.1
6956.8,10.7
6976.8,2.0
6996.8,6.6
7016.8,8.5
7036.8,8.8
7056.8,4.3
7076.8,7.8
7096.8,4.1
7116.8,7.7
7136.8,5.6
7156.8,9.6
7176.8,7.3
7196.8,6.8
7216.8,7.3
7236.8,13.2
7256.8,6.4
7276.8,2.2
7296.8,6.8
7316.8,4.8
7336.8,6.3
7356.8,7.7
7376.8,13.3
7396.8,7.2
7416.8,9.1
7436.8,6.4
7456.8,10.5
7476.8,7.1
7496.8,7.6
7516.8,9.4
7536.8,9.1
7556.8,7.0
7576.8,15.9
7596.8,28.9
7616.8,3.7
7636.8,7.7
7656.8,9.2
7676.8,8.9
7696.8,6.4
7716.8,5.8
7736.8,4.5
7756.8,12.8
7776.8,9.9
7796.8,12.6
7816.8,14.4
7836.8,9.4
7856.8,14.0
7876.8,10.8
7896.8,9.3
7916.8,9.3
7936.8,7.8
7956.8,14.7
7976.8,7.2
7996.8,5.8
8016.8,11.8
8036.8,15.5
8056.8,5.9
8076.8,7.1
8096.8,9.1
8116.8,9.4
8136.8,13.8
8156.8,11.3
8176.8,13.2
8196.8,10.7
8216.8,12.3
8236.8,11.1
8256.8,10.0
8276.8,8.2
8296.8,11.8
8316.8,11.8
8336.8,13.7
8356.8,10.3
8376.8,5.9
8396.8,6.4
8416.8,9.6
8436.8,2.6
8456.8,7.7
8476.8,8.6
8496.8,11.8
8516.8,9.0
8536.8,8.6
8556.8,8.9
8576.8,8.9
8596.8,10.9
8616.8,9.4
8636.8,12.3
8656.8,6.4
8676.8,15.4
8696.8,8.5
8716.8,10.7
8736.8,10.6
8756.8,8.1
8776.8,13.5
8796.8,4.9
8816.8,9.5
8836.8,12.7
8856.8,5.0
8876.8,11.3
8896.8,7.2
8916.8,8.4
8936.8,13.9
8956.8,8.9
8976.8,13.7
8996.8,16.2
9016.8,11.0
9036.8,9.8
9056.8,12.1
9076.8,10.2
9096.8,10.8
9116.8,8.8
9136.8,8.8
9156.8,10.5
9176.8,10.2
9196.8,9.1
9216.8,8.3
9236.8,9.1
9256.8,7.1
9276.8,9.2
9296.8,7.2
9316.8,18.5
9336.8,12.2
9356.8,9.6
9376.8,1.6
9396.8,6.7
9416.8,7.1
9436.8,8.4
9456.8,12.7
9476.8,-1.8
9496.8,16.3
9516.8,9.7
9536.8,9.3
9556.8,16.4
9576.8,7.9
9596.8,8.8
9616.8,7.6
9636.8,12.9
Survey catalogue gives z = 1.04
